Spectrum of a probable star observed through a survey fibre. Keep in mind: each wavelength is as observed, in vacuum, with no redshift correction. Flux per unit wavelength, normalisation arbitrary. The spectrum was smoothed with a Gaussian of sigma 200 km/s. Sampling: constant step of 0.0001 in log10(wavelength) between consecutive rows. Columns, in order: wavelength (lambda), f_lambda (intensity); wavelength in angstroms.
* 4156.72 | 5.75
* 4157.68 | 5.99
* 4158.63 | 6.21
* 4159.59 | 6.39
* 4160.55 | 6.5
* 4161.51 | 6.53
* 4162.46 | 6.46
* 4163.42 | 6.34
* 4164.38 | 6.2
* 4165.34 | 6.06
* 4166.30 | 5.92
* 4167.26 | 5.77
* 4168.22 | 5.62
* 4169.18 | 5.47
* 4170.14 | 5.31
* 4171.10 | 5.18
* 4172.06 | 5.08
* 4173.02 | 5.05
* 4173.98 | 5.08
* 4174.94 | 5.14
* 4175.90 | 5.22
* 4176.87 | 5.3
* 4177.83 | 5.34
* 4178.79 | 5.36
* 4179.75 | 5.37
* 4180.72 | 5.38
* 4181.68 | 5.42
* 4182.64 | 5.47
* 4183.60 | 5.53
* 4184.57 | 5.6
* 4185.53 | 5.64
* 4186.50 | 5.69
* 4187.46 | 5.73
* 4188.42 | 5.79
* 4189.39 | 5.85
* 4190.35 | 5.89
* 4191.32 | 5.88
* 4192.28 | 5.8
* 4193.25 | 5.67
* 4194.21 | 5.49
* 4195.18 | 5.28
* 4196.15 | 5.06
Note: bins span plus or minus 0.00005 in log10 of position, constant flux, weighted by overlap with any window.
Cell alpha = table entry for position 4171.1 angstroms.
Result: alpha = 5.18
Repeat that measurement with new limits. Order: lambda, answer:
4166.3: 5.92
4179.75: 5.37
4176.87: 5.3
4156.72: 5.75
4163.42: 6.34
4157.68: 5.99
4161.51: 6.53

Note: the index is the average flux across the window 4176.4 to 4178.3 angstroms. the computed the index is 5.33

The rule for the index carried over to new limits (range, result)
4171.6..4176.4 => 5.11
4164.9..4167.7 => 5.91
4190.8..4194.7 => 5.71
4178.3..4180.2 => 5.38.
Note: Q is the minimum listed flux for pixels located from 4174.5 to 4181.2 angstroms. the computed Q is 5.14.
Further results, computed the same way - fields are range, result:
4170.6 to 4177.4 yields 5.05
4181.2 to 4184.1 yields 5.42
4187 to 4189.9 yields 5.73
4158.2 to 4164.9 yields 6.2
